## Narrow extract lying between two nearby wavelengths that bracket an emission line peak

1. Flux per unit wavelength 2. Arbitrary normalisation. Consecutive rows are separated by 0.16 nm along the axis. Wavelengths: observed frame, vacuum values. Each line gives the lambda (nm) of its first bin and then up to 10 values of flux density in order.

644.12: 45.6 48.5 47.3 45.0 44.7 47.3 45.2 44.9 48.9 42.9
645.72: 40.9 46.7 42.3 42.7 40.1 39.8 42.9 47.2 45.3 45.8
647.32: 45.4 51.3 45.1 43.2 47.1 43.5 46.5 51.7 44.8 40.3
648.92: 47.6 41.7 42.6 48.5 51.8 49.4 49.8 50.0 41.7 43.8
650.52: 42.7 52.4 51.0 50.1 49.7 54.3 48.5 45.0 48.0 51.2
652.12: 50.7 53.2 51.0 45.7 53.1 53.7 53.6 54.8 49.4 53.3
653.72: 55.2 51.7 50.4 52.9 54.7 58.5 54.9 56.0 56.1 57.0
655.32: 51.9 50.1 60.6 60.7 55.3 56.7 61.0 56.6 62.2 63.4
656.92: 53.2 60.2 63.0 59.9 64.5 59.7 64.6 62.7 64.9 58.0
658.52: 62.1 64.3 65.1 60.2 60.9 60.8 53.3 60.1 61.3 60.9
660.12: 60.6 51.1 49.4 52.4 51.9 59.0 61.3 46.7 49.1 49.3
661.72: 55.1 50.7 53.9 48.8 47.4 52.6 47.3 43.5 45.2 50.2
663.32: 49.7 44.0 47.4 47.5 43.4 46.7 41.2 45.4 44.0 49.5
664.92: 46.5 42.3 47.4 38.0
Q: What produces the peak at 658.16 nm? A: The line C III]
